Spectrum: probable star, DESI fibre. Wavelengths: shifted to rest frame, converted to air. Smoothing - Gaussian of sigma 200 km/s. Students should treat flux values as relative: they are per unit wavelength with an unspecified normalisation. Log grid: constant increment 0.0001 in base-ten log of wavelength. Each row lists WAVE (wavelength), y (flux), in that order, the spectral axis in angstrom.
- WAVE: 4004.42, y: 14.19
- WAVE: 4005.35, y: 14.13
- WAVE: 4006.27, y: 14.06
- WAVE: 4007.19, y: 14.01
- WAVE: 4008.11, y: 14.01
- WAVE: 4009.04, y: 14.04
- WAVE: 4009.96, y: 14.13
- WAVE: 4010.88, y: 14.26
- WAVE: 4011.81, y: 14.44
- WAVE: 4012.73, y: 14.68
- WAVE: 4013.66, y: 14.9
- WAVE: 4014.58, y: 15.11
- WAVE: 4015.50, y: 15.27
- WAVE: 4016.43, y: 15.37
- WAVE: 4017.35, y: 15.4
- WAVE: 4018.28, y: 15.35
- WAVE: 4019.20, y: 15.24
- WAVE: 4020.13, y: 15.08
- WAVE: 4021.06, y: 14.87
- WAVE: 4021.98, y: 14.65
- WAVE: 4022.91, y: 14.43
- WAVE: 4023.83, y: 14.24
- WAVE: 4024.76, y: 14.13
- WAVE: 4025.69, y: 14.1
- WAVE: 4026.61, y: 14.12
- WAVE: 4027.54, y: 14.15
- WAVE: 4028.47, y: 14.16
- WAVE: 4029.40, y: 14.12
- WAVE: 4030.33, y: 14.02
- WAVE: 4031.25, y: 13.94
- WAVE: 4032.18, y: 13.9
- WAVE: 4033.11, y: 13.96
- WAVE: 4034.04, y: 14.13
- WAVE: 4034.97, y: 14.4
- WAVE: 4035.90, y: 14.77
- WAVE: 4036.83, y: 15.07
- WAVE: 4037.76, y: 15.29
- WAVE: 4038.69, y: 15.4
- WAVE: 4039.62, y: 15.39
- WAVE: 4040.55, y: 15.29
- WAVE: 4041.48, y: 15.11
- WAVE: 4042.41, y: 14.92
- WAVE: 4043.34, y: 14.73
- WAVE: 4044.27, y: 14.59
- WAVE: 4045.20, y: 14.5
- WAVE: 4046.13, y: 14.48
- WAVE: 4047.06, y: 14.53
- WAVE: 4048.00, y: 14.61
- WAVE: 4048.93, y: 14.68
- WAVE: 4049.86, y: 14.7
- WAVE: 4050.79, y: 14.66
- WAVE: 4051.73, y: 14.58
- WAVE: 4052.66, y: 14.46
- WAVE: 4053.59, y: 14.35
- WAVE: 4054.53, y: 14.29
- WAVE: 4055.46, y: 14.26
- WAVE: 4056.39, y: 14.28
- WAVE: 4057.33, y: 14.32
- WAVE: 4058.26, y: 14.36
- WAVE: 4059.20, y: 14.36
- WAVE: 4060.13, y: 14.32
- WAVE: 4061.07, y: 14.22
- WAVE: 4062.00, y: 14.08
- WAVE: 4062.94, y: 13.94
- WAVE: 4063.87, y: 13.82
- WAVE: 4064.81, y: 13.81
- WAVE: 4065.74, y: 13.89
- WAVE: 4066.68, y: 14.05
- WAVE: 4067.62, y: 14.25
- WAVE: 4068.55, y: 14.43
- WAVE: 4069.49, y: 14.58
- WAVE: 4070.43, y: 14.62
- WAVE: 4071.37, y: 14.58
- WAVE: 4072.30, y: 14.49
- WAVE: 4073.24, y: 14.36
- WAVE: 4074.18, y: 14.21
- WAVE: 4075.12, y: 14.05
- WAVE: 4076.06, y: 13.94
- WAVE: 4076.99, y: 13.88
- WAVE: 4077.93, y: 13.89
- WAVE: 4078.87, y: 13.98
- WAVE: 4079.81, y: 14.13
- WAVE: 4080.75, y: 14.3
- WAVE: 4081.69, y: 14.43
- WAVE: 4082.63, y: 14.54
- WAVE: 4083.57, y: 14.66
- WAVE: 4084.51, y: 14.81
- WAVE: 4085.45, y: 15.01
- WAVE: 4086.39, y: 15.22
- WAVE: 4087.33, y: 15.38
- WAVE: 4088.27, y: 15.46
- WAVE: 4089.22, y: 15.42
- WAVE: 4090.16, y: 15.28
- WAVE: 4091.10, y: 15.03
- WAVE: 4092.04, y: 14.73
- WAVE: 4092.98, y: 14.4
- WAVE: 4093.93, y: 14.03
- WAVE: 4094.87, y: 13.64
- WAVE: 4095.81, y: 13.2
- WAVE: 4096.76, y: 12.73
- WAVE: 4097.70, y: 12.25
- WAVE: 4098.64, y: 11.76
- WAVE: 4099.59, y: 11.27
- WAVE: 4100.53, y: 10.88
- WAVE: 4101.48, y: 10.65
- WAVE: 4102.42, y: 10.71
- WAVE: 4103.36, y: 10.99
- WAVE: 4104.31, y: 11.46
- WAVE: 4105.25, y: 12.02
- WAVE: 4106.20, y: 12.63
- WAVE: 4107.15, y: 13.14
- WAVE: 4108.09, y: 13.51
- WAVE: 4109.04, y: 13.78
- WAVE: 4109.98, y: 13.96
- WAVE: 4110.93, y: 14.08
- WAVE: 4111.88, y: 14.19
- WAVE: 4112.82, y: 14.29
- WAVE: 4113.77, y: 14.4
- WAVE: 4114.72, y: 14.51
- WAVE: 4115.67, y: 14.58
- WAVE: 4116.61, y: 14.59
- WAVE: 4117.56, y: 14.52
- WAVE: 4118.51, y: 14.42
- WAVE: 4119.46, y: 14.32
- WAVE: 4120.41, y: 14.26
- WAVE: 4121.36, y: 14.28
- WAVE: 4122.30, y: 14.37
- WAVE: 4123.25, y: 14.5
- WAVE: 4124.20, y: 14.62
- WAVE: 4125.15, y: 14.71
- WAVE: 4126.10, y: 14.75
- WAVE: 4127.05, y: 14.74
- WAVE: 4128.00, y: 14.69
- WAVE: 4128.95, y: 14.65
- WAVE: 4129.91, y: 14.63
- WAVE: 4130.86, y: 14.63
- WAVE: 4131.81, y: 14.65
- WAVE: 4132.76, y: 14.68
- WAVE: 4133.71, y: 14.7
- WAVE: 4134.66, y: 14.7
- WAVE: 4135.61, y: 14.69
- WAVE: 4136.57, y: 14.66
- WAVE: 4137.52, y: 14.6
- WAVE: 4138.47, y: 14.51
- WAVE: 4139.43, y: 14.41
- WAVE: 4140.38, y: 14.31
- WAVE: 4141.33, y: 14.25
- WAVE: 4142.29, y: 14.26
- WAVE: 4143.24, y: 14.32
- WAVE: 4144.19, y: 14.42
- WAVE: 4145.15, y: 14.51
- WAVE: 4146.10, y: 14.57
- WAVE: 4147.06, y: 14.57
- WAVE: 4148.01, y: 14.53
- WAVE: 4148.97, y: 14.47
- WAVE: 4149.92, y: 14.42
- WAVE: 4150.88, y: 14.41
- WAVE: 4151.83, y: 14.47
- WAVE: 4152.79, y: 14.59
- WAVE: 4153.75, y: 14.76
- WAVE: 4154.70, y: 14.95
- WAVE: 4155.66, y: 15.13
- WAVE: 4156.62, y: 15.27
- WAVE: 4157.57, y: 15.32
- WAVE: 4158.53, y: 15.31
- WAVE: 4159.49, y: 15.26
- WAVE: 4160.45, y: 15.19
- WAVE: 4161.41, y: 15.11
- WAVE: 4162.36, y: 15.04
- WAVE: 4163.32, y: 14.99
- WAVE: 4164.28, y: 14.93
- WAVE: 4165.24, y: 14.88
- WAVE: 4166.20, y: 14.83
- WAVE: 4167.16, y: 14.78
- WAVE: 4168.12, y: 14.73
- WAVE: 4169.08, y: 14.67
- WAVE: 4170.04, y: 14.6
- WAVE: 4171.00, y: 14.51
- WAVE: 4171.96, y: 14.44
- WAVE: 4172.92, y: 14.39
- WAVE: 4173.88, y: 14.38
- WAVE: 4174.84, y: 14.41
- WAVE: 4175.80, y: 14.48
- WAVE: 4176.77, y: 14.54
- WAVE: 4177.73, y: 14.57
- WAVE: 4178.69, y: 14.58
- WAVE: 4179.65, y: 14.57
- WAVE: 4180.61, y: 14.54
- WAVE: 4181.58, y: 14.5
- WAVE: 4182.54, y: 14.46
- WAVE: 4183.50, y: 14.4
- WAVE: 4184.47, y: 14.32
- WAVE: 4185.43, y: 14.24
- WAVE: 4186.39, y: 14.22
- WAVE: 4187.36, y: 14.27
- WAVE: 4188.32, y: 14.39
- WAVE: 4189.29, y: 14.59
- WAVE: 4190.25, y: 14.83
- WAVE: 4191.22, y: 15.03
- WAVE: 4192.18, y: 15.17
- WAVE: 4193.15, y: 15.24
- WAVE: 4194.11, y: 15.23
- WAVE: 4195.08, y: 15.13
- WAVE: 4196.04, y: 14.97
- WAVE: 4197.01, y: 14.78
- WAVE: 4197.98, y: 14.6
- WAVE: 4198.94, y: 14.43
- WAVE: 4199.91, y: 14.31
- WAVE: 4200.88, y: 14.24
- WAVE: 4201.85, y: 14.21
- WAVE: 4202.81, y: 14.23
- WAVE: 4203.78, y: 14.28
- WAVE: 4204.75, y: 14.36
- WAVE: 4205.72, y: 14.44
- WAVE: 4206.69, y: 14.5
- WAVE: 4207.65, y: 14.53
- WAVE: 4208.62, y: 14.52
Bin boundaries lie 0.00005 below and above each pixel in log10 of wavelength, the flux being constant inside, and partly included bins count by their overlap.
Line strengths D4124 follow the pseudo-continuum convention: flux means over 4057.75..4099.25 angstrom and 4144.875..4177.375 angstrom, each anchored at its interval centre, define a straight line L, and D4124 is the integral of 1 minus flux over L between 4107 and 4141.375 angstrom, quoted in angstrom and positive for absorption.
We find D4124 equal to 0.2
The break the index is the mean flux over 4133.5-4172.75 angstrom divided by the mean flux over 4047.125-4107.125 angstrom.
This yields 1.06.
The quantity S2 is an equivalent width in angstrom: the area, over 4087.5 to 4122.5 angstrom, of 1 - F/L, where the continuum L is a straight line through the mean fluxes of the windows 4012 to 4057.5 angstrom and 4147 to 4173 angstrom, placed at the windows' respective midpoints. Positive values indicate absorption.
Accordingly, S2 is 2.9 angstrom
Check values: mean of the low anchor 14.6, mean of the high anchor 14.8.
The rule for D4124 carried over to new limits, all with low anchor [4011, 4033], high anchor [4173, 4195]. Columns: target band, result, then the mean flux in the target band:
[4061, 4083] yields 0.60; 14.2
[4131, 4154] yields 0.11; 14.5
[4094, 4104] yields 1.85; 11.9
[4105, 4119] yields 0.62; 13.9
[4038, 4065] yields 0.09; 14.5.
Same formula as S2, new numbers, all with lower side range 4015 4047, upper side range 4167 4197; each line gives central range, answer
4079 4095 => -0.1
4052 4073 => 0.6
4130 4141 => 0.0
